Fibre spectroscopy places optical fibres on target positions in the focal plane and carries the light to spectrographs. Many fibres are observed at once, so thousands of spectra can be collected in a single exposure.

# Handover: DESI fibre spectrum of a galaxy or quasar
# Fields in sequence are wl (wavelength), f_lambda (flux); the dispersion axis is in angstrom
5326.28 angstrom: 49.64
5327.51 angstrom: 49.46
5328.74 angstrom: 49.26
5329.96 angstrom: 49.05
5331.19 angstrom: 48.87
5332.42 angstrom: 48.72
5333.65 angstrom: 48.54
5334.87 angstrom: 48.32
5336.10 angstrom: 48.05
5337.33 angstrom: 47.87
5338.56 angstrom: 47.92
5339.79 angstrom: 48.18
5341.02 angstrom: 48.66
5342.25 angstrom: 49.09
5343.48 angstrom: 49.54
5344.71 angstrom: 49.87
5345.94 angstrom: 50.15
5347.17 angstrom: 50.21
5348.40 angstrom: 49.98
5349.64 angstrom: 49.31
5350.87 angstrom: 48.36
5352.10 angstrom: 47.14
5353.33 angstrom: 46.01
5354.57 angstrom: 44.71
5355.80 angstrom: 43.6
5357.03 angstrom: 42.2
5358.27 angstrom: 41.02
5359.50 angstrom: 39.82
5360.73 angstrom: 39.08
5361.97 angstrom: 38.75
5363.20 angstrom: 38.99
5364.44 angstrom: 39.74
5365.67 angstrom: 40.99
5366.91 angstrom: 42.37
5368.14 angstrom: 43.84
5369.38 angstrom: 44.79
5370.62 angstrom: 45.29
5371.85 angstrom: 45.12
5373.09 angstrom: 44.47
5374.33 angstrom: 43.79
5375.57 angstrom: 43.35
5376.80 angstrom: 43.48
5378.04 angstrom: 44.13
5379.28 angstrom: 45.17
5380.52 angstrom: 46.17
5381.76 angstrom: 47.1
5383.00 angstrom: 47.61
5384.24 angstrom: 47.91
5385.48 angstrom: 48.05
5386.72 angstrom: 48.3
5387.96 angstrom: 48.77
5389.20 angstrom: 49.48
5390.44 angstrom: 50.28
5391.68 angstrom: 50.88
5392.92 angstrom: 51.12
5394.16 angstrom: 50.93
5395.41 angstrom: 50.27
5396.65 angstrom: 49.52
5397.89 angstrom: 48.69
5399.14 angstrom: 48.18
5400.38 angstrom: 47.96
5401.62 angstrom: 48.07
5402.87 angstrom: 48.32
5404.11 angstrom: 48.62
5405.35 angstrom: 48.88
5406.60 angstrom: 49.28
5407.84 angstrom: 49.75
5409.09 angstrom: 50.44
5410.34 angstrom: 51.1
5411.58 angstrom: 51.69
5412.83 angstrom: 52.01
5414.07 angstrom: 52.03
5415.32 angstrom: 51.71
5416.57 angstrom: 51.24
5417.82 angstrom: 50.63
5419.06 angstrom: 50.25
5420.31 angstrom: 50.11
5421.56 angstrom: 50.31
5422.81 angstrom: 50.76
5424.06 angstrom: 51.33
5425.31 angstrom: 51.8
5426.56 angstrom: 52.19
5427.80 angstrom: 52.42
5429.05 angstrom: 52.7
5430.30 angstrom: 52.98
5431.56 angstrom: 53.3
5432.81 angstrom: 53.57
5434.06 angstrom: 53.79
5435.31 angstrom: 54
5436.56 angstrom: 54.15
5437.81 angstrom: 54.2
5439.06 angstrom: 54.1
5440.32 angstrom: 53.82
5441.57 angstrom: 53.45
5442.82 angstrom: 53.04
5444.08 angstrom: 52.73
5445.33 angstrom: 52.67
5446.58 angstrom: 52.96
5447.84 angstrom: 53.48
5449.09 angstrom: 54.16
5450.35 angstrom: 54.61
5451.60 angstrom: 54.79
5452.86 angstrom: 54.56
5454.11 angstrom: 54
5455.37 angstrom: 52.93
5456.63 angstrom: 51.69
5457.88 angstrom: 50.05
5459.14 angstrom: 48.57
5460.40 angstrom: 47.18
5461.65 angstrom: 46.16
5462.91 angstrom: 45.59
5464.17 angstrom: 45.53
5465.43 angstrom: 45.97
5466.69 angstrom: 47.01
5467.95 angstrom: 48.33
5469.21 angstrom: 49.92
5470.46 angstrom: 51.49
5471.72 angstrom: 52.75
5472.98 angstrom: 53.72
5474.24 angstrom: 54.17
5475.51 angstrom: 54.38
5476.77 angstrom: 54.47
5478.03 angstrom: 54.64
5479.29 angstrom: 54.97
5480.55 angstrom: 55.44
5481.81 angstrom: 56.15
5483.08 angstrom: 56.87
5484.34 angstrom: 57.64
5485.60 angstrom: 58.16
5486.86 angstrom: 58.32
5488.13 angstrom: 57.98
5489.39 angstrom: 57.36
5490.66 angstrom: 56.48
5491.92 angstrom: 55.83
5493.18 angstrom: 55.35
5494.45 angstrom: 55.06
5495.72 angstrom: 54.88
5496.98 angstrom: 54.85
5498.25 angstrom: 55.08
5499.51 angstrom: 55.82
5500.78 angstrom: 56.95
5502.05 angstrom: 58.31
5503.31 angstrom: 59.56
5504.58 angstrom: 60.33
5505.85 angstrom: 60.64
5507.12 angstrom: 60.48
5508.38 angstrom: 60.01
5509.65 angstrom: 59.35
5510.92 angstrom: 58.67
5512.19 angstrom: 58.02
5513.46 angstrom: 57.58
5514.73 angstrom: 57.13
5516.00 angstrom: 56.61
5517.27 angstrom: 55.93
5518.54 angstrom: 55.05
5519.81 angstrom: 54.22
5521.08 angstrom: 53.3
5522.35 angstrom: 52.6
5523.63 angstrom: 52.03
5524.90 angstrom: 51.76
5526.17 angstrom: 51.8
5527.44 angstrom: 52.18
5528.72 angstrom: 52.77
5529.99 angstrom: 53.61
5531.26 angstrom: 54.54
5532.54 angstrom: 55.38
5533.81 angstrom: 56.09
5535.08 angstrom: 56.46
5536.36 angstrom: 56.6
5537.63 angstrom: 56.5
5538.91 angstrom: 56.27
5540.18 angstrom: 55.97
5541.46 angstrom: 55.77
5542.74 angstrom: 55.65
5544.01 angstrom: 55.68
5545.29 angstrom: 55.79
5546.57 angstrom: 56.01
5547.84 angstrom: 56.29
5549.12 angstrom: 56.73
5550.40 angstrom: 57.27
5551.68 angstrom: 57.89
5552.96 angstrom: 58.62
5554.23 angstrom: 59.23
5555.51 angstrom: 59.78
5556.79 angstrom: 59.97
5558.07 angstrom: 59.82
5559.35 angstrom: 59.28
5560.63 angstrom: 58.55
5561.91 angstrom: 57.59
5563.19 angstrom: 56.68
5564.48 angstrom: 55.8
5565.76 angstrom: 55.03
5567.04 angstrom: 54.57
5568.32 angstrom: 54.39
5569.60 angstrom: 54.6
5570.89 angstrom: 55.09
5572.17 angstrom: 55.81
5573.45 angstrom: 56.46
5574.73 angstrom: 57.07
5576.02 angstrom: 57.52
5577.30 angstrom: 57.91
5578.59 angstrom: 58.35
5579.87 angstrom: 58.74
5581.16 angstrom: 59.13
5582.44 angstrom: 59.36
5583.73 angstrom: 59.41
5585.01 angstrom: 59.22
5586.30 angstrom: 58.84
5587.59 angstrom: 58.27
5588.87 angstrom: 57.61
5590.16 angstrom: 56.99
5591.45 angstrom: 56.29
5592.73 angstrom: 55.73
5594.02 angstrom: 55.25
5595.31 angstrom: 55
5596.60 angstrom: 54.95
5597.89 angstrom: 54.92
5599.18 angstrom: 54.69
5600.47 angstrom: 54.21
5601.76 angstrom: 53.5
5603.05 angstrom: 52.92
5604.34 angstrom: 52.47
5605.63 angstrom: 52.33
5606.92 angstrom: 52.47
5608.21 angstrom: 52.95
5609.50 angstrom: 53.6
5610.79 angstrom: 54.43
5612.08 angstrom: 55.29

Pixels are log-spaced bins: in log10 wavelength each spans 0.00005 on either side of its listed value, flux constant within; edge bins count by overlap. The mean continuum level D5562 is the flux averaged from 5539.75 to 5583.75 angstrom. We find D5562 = 57.2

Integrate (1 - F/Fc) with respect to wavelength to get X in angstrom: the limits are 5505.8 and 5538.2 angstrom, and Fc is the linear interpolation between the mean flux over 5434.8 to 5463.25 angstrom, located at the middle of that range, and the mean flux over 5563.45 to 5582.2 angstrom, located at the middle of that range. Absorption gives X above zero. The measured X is -0.5 angstrom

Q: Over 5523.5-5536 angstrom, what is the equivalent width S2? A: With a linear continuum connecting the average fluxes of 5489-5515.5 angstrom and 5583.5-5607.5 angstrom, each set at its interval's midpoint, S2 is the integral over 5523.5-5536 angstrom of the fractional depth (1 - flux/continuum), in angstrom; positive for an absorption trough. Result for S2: 0.7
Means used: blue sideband 57.5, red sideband 55.5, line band 53.8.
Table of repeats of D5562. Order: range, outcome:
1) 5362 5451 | 49.4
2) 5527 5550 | 55.5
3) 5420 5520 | 54.1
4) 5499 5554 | 56.3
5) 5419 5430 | 51.4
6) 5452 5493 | 52.8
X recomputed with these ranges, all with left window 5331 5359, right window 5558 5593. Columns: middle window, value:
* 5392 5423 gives 0.1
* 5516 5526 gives 0.2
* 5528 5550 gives 0.0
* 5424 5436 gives -0.4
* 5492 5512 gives -1.3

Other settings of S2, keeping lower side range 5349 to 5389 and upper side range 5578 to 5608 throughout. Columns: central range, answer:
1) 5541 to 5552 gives -0.5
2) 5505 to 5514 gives -1.3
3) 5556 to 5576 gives -0.8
